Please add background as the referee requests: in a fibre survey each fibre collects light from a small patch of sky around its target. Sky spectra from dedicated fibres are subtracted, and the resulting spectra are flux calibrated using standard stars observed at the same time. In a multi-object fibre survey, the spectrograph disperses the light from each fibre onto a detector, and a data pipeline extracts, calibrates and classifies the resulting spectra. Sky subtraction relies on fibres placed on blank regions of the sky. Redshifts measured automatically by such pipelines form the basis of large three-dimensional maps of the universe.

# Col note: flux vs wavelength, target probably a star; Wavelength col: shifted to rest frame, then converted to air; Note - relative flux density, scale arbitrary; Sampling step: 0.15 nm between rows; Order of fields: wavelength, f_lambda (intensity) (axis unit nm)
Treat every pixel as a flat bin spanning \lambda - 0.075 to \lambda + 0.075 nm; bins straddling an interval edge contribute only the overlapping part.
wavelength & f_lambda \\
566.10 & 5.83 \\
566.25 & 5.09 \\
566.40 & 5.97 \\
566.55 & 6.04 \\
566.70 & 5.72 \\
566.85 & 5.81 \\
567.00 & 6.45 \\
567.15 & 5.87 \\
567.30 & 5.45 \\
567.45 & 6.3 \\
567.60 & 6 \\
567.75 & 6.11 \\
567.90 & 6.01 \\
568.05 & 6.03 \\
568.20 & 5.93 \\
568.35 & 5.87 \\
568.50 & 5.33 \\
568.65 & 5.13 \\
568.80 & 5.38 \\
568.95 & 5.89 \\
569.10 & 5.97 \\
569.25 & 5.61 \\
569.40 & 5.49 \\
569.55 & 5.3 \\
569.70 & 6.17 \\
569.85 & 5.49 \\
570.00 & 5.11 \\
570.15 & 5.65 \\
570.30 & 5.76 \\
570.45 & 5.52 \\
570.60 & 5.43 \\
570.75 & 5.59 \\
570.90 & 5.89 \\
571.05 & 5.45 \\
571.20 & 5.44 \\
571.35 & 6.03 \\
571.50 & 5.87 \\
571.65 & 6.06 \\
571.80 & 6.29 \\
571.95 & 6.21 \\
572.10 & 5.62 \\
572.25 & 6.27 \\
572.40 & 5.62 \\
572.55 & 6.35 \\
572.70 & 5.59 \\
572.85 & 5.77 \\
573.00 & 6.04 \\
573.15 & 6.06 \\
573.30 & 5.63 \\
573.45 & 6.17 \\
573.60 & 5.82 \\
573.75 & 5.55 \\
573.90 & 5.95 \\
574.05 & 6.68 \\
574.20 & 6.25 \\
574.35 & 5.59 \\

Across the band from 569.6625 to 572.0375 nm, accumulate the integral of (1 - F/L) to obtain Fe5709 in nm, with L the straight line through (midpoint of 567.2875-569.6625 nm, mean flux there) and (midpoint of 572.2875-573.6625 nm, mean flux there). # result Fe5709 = 0.038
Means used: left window 5.75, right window 5.91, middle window 5.74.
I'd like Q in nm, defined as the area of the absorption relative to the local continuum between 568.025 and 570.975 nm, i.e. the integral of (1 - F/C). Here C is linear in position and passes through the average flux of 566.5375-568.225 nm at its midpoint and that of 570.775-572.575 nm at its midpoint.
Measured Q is 0.16 nm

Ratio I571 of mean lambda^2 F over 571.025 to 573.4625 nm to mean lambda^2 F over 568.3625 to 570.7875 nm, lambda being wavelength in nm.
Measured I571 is 1.07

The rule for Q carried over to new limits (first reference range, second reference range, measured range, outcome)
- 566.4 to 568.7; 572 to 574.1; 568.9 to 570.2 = 0.06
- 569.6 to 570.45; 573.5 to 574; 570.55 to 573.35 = -0.06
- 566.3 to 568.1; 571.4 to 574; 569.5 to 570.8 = 0.09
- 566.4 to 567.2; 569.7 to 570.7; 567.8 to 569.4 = 0.01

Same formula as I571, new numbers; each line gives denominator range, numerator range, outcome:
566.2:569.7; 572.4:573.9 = 1.03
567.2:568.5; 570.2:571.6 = 0.97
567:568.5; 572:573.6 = 1.01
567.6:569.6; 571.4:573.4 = 1.06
